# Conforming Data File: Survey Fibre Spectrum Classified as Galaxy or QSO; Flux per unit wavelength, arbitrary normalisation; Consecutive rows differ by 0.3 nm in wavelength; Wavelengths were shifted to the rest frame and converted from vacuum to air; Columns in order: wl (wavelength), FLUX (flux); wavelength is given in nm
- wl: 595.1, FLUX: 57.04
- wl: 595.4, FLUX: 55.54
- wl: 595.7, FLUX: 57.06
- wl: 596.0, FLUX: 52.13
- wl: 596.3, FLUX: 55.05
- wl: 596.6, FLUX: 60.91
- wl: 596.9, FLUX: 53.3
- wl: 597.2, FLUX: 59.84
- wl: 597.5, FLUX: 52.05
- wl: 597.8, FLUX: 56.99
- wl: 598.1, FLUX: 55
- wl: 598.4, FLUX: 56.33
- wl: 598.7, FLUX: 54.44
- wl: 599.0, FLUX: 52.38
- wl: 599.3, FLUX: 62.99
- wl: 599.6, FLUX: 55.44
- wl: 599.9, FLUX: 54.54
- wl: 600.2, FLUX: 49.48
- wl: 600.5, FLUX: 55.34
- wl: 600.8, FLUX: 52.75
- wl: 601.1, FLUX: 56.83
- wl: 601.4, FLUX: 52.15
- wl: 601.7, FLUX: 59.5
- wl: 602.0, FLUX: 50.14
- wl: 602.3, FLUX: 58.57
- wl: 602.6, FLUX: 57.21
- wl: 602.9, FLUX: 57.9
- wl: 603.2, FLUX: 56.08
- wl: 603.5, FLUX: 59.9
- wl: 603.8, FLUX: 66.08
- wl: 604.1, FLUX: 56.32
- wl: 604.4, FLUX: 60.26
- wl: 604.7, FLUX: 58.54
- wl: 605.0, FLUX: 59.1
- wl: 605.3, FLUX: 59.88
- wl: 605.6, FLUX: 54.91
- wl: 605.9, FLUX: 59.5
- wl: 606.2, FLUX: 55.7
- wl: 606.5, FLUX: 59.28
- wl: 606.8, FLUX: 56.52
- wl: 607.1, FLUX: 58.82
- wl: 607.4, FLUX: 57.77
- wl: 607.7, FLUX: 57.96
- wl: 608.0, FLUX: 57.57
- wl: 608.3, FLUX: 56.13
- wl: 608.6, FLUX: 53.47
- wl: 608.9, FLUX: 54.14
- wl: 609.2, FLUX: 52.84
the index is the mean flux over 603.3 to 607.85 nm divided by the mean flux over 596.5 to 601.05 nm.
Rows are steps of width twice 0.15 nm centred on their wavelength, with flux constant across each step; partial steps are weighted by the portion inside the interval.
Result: 1.1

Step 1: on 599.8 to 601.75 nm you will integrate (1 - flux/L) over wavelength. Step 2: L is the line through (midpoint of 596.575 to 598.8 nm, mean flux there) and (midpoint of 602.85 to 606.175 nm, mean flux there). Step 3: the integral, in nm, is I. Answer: 0.11 nm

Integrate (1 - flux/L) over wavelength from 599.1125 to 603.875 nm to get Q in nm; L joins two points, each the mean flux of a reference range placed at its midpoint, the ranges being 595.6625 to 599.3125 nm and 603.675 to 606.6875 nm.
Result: 0.08 nm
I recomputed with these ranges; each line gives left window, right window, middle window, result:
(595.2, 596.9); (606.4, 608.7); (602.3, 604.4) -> -0.083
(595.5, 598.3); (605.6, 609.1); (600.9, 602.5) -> 0.025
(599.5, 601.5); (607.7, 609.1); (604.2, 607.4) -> -0.189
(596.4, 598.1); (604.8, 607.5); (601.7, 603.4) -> 0.028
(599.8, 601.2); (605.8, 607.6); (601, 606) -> -0.189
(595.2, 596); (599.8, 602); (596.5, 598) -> -0.036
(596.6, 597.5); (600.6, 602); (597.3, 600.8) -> 0.046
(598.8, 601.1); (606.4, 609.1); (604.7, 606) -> -0.050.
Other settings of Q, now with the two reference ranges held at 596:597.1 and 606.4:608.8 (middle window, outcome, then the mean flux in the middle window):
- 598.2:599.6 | 0.00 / 56.4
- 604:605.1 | -0.04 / 58.6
